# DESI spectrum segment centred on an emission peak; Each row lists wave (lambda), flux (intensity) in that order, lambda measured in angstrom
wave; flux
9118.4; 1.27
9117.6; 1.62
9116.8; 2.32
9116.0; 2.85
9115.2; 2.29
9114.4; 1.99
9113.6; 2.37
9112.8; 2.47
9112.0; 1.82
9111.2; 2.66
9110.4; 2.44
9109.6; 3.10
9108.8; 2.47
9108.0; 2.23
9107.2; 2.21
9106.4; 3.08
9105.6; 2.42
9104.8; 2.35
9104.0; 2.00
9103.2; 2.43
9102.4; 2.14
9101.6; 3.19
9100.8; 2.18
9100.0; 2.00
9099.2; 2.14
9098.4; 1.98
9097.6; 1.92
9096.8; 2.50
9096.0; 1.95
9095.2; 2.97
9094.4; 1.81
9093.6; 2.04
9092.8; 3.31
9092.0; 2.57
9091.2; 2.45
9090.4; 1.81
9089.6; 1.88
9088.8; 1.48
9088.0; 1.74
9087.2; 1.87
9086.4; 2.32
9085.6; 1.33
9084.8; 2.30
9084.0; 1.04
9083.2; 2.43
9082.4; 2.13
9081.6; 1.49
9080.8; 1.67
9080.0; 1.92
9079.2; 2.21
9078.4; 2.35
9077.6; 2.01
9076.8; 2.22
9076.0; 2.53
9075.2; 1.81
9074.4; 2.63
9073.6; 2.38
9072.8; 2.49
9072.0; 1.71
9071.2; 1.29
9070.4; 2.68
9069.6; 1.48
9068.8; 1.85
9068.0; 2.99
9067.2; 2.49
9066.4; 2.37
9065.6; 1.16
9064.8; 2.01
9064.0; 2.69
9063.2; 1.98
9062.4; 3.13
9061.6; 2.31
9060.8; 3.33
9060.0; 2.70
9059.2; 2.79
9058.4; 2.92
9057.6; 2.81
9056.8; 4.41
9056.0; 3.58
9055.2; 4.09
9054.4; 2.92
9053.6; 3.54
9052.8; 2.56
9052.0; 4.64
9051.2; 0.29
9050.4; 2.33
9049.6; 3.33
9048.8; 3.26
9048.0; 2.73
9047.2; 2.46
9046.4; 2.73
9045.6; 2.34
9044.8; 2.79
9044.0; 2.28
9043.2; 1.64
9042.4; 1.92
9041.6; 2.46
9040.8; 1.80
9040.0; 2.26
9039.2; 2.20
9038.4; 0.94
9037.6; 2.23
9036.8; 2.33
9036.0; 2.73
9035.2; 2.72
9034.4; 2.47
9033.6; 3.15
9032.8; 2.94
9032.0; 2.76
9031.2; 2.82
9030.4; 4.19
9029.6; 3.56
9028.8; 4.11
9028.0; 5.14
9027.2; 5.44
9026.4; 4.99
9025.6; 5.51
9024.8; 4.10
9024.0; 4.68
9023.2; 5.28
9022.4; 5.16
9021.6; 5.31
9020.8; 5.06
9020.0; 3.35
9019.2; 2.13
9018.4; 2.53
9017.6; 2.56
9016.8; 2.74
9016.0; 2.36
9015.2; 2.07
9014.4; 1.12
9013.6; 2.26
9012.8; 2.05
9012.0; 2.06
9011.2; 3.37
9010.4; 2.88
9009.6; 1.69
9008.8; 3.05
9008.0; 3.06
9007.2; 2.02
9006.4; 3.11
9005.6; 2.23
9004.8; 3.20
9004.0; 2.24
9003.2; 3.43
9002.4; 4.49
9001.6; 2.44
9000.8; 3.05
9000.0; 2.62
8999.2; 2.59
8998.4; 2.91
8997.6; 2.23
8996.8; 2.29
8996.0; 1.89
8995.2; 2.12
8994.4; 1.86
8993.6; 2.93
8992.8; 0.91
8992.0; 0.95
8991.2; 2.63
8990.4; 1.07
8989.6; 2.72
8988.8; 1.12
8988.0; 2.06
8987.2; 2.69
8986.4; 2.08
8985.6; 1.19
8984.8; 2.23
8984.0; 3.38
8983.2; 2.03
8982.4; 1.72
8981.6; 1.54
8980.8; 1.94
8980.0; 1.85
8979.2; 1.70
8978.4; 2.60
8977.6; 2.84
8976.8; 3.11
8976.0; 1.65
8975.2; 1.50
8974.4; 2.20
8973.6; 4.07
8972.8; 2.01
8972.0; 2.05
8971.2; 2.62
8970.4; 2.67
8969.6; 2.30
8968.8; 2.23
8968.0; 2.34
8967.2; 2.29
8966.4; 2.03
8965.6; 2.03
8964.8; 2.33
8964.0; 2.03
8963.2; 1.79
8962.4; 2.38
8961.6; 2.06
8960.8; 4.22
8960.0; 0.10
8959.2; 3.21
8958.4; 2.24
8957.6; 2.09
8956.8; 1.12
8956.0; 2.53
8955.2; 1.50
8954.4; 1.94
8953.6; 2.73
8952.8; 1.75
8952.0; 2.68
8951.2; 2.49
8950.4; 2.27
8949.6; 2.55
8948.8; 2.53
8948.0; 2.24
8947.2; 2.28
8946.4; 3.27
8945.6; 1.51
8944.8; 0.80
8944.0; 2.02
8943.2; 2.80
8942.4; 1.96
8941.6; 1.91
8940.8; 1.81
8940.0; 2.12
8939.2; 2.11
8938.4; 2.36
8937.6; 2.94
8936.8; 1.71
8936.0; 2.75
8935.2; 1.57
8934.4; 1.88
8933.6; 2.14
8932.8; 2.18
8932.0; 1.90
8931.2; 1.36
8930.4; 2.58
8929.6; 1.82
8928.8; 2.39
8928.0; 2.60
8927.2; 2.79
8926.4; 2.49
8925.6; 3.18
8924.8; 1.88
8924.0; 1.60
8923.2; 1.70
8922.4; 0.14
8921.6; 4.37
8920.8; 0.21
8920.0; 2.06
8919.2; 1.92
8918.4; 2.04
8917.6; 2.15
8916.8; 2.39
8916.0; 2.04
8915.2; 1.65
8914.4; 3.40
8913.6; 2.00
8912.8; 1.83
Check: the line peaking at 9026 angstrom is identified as H-alpha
